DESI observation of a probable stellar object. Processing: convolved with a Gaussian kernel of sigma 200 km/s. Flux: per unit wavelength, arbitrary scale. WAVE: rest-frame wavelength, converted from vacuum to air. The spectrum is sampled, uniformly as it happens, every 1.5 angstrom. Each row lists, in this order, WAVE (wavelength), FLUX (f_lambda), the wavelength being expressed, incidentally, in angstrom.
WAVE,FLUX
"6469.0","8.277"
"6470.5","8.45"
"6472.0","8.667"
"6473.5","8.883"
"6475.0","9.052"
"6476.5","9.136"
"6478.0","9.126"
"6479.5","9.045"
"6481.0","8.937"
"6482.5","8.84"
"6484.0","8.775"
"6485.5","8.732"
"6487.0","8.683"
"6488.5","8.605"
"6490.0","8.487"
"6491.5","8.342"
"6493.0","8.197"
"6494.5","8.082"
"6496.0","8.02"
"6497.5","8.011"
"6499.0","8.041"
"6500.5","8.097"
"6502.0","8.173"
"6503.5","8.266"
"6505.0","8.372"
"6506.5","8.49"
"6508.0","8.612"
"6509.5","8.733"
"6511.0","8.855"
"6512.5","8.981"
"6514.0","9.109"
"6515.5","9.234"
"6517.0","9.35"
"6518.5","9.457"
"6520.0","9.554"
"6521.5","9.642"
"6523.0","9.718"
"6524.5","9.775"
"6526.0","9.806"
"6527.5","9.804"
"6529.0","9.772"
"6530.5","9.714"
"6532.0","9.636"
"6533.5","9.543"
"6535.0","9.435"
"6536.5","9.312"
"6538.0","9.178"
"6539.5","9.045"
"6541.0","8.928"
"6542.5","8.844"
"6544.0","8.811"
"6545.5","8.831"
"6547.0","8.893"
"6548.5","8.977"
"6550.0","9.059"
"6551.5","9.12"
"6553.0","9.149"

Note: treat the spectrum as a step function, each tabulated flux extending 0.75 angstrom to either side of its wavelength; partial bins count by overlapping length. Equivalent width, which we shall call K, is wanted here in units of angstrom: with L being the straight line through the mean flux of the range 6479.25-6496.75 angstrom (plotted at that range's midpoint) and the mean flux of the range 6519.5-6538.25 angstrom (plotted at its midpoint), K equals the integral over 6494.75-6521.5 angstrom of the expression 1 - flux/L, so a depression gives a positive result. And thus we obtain 1.2 angstrom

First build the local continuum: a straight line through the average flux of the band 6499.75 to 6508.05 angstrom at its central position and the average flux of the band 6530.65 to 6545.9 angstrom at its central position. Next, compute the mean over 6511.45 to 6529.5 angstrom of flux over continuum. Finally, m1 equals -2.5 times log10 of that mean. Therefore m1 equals -0.09 mag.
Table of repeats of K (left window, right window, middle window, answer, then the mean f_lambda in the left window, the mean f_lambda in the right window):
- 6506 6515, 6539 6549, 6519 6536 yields -1.5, 8.82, 8.9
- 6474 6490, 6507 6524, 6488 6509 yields 1.8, 8.87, 9.2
